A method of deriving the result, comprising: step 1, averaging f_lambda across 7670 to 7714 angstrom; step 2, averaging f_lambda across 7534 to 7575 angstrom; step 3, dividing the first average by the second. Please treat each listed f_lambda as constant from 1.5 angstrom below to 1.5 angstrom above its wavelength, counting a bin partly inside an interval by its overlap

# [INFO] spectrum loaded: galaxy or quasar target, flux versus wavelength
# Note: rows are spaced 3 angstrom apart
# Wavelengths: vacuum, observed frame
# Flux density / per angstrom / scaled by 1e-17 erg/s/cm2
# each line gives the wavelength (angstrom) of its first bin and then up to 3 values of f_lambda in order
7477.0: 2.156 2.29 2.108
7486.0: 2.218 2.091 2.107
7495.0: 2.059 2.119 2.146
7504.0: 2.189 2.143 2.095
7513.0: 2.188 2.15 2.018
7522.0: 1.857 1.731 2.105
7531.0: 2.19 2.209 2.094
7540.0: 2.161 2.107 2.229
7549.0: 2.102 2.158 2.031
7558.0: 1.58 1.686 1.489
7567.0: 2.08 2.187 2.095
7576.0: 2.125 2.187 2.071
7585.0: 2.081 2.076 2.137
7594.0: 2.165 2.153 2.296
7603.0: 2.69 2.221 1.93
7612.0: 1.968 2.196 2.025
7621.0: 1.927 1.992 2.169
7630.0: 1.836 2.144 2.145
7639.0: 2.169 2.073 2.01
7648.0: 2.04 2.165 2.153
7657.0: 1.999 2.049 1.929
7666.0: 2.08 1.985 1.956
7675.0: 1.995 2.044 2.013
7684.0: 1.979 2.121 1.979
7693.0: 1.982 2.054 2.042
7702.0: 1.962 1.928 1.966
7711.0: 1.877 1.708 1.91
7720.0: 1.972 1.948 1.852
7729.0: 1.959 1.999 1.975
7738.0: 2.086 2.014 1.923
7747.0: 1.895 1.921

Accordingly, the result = 1.0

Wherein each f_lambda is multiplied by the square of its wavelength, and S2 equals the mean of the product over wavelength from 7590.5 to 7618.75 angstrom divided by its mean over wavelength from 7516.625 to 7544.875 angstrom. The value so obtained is 1.08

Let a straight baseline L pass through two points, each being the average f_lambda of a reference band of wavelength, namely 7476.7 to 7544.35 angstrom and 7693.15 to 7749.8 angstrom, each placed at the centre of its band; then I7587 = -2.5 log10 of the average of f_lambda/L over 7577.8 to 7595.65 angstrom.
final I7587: -0.035 mag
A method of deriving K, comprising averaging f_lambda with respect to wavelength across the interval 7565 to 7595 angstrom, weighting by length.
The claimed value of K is 2.11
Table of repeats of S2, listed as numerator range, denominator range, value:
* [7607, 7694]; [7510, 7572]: 1.04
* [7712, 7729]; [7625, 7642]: 0.92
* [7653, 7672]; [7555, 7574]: 1.12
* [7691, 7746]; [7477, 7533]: 0.98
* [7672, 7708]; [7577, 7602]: 0.95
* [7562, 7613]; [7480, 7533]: 1.03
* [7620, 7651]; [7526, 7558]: 1.00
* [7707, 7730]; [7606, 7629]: 0.96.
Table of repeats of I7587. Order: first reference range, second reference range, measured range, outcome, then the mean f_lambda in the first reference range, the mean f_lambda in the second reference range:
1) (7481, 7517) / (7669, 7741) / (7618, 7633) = 0.02 mag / 2.14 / 1.97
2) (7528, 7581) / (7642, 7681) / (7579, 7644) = -0.04 mag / 2.04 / 2.03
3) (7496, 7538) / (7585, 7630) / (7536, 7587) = 0.04 mag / 2.09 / 2.13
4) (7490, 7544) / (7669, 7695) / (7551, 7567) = 0.15 mag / 2.09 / 2.01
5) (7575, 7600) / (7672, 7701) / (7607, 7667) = 0.01 mag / 2.13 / 2.02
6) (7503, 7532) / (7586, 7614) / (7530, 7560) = 0.01 mag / 2.06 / 2.18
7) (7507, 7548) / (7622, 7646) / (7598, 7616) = -0.07 mag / 2.09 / 2.07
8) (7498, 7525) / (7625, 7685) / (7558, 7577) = 0.09 mag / 2.08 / 2.05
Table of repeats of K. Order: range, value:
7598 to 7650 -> 2.11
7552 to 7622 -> 2.06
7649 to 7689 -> 2.04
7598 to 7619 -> 2.19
